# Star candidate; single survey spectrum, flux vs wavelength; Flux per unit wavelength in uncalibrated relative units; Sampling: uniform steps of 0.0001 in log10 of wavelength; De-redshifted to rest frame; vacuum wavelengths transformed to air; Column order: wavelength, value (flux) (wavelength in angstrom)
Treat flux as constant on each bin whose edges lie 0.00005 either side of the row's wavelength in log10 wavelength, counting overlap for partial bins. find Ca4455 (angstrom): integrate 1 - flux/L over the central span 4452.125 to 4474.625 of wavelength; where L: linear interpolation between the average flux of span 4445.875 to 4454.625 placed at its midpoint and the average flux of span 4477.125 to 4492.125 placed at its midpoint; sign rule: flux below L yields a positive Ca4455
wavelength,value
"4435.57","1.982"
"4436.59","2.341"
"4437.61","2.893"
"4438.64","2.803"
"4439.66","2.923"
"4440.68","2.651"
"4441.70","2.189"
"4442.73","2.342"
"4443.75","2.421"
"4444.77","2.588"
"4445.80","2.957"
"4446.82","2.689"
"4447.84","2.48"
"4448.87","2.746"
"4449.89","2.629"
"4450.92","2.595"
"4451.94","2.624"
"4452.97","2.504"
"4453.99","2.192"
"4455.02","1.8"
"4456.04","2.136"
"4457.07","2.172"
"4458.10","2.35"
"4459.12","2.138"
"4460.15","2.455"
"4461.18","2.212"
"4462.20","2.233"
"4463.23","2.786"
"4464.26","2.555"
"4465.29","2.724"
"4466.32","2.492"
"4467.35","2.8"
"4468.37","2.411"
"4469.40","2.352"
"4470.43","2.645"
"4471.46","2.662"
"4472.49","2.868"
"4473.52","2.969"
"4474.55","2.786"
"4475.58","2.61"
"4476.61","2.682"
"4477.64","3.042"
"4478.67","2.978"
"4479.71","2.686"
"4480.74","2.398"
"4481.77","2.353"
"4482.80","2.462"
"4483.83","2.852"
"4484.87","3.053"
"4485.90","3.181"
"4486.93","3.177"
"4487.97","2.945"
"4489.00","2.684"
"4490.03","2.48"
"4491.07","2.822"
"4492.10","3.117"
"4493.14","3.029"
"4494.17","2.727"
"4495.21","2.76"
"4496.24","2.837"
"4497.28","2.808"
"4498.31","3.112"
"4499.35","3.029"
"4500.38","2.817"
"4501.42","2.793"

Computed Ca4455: 1.69 angstrom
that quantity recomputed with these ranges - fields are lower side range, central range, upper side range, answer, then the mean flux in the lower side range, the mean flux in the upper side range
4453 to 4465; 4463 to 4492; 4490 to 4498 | -1.7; 2.29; 2.85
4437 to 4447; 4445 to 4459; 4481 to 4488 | 1.2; 2.64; 2.84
